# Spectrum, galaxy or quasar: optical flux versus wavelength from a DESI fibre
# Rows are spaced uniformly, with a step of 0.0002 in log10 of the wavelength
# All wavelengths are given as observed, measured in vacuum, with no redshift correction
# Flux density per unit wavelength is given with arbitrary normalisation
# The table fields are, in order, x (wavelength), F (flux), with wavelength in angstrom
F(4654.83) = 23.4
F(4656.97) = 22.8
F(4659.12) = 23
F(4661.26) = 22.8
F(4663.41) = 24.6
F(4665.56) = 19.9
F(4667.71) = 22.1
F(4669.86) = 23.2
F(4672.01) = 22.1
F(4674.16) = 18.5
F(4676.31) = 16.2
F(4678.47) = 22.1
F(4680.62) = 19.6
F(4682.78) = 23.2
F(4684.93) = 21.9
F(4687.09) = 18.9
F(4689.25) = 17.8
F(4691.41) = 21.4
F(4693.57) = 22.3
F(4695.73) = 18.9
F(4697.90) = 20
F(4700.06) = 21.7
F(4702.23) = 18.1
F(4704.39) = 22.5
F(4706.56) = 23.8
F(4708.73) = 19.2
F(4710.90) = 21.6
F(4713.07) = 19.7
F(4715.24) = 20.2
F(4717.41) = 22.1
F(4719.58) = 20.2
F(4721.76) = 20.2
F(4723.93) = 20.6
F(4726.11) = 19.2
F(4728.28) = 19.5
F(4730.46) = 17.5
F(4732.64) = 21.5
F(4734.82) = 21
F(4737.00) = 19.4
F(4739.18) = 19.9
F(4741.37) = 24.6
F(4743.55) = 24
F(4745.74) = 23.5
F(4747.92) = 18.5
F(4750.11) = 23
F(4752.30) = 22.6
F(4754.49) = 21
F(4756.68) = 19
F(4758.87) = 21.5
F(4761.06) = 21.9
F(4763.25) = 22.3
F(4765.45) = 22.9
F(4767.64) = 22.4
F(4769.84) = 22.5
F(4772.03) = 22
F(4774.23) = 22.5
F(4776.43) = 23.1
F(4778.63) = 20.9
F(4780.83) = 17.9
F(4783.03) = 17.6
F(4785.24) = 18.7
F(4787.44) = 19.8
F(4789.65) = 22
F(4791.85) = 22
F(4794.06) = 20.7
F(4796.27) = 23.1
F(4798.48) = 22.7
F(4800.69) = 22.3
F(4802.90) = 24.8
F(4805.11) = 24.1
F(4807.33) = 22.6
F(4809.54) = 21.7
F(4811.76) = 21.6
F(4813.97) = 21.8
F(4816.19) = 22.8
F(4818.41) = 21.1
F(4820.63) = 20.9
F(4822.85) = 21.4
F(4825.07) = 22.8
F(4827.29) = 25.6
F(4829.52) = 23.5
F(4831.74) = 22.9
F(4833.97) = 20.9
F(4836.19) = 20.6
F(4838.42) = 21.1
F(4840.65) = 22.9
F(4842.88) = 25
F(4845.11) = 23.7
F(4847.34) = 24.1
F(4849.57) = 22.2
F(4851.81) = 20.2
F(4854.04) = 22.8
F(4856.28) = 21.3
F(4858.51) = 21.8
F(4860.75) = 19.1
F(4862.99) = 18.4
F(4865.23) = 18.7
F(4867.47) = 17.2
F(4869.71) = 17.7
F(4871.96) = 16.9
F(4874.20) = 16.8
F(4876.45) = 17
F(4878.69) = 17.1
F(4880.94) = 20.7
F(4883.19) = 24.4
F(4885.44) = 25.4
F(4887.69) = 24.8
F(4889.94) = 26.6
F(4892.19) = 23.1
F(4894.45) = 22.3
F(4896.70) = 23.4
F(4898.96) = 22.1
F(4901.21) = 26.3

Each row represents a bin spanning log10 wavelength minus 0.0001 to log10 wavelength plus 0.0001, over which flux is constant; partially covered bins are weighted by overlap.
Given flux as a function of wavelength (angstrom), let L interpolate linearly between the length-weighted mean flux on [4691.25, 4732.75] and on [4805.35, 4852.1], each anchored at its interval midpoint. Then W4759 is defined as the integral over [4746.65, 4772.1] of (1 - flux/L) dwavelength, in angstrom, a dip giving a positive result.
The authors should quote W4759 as -0.4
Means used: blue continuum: 20.5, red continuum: 22.4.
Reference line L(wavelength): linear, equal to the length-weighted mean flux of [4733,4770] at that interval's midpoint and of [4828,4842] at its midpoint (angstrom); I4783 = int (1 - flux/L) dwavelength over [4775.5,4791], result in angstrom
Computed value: 1.3 angstrom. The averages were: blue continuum 21.7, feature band 20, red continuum 22.1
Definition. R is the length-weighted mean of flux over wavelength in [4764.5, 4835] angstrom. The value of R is 21.9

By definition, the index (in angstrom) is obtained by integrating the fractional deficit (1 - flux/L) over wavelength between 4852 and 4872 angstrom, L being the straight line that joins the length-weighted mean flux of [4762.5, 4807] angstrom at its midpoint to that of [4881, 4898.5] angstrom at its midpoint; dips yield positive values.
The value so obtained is 3.3 angstrom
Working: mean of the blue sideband 21.7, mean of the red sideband 24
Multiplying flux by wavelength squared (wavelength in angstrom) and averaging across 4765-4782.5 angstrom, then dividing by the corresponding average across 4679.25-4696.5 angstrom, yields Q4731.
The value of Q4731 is 1.09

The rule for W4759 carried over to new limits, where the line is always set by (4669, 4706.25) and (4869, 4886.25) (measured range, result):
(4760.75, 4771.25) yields -1.2 angstrom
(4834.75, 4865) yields -3.2 angstrom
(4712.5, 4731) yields 0.3 angstrom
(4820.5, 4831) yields -1.8 angstrom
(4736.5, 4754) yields -1.5 angstrom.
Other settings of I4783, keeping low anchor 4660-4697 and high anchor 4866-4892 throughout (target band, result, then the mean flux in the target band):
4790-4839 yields -4.0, 22.3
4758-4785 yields -0.8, 21.4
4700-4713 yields -0.1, 21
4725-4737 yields 0.6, 19.7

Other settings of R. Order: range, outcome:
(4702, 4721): 20.9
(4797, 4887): 21.5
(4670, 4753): 20.7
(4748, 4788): 21.1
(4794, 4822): 22.4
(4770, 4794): 20.7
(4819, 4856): 22.5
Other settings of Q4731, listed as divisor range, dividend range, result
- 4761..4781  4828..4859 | 1.05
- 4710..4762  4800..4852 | 1.12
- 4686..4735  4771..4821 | 1.10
